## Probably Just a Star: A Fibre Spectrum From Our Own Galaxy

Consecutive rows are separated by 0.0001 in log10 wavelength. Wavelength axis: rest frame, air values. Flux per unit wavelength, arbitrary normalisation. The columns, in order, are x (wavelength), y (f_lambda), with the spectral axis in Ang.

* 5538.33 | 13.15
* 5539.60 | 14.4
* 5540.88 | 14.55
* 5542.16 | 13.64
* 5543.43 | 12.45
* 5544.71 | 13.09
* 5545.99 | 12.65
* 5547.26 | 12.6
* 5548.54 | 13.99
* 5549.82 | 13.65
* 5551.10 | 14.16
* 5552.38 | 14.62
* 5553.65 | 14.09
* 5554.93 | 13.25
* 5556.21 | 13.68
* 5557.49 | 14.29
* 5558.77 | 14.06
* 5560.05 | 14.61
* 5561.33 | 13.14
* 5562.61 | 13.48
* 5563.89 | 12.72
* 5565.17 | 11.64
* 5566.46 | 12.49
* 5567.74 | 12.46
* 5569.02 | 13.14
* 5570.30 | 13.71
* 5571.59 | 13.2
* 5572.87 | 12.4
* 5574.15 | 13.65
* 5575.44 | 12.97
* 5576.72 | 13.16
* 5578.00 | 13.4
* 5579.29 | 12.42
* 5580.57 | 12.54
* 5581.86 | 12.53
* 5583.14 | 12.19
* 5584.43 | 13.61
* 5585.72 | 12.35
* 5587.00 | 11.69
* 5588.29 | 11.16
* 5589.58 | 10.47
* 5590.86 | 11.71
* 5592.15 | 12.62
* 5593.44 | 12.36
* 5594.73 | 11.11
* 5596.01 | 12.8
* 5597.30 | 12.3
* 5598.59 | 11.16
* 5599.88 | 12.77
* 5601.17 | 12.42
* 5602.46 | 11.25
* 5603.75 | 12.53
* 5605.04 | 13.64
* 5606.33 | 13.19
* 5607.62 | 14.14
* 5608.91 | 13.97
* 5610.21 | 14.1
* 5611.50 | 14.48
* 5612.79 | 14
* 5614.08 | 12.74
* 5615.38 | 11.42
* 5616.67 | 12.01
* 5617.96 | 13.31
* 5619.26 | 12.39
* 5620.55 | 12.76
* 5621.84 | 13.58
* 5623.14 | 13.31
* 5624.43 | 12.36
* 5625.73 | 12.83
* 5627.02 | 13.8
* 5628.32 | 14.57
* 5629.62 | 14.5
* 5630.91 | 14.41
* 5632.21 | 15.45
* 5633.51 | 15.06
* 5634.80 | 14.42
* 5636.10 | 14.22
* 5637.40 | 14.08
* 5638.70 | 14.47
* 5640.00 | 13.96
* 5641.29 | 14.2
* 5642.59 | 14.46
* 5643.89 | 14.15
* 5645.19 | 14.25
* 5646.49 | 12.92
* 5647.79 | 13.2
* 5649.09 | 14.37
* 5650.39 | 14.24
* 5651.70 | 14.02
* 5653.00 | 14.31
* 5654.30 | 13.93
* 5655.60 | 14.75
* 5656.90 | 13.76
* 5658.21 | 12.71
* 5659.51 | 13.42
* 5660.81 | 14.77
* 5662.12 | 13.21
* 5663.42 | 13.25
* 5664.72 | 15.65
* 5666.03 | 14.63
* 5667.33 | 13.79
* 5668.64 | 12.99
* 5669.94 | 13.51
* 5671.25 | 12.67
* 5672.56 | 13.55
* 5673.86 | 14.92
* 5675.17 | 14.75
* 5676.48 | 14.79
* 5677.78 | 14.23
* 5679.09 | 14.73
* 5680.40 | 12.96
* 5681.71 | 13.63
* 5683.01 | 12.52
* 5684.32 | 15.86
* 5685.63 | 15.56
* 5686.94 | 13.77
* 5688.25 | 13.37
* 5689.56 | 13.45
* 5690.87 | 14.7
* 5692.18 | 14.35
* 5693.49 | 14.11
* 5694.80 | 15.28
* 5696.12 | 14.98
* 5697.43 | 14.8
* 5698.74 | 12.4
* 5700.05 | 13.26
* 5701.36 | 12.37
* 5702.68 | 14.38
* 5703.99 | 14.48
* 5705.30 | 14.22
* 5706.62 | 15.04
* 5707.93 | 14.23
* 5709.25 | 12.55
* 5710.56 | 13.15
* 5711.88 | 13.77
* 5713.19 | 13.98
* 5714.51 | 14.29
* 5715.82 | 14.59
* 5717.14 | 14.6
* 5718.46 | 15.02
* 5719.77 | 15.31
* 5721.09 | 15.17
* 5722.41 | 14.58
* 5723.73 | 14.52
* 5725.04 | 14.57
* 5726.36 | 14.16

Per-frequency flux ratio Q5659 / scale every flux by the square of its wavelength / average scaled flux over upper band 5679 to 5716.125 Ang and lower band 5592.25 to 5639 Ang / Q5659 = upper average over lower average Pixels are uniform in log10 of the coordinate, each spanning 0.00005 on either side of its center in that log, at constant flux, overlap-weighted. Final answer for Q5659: 1.1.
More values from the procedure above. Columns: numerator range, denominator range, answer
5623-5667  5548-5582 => 1.09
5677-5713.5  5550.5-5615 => 1.13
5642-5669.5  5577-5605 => 1.17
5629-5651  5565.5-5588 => 1.14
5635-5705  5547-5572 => 1.08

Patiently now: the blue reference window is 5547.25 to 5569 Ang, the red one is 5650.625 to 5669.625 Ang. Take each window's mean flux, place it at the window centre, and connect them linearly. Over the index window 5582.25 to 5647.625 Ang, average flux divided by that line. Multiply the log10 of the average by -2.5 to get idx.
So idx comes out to 0.05 mag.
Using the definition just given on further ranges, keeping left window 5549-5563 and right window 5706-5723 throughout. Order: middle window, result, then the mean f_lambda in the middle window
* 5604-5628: 0.07 mag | 13.2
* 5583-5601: 0.17 mag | 12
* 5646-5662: 0.03 mag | 13.8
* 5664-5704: 0.01 mag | 14.1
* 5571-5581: 0.08 mag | 13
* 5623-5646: 0.00 mag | 14.2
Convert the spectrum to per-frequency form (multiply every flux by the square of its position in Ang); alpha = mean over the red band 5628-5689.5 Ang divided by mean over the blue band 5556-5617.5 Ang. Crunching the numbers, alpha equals 1.13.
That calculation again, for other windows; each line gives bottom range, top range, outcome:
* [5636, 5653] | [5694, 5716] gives 1.02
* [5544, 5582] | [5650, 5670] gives 1.09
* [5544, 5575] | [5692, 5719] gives 1.11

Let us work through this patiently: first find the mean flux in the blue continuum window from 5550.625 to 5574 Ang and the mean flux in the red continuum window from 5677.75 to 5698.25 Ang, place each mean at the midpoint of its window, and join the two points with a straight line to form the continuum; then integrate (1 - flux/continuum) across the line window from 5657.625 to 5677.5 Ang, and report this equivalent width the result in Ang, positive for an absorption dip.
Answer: 0.28 Ang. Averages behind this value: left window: 13.4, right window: 14.3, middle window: 13.9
